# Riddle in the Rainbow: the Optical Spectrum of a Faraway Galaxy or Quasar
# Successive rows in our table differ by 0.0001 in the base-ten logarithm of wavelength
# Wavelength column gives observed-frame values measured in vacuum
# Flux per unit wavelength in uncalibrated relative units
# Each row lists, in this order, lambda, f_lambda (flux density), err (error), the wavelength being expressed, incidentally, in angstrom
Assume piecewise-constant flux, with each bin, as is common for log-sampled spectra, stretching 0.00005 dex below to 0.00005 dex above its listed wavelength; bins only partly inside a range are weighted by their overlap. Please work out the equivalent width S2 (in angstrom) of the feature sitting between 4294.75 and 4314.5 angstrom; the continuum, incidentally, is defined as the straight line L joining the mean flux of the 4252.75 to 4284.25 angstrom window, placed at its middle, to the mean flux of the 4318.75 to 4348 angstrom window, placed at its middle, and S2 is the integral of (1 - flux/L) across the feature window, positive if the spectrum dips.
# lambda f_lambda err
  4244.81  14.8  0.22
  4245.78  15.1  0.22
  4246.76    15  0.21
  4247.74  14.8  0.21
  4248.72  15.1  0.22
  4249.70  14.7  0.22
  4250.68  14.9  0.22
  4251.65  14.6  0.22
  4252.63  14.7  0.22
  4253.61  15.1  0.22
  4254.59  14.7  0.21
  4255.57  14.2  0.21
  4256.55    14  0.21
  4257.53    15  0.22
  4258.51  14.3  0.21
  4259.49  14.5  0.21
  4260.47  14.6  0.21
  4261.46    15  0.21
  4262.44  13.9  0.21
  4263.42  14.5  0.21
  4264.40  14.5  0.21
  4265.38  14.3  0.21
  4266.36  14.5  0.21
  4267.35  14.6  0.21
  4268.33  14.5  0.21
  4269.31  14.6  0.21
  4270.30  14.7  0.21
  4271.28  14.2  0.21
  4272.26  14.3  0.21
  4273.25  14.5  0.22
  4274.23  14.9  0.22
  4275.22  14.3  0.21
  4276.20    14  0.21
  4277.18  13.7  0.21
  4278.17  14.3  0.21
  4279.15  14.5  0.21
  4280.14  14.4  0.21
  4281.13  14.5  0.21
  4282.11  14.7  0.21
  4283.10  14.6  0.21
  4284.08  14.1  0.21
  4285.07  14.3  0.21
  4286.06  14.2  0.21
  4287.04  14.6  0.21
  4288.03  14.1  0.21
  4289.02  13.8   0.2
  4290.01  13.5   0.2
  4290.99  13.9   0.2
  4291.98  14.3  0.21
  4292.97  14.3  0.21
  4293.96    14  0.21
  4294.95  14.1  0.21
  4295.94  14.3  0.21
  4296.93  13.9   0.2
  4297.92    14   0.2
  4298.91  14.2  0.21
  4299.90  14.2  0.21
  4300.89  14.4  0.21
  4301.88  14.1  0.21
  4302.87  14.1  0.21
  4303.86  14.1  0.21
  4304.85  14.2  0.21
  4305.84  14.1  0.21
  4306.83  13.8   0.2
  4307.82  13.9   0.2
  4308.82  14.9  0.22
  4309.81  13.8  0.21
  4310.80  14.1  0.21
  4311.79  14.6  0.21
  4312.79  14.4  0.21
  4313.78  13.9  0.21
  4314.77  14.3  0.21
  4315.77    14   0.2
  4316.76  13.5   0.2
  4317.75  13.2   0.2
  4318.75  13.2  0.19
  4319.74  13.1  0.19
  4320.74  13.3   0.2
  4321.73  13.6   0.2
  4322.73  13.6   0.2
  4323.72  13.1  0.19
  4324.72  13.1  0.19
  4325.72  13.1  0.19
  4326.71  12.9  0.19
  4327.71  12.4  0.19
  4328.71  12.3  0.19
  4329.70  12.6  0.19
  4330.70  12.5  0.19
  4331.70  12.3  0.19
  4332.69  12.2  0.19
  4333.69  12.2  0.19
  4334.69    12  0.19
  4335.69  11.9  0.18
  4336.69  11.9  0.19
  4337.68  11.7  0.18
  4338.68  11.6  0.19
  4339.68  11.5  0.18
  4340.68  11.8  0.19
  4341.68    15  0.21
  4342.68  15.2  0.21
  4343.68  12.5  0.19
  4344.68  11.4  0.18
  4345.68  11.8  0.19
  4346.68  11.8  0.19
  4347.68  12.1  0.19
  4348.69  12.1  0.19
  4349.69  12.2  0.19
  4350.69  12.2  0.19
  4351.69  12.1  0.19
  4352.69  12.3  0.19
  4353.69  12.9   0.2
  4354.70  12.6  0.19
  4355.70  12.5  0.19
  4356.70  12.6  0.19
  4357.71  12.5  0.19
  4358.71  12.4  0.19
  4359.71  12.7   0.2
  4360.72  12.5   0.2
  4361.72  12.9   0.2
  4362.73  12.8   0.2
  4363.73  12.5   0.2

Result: -1.1 angstrom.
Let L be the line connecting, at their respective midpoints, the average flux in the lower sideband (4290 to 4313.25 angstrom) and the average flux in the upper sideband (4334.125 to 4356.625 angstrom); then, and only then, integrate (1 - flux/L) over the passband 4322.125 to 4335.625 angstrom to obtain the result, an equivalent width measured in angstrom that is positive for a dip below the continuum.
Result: 0.4 angstrom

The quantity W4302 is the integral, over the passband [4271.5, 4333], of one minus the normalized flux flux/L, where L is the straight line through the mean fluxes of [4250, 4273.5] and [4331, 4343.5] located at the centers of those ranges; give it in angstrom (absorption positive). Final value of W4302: -2.1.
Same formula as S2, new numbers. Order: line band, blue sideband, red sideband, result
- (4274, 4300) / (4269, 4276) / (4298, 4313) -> 0.3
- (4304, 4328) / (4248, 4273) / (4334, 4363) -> -0.9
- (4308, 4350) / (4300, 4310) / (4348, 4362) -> 1.3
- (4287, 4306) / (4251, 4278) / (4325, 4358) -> -0.7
